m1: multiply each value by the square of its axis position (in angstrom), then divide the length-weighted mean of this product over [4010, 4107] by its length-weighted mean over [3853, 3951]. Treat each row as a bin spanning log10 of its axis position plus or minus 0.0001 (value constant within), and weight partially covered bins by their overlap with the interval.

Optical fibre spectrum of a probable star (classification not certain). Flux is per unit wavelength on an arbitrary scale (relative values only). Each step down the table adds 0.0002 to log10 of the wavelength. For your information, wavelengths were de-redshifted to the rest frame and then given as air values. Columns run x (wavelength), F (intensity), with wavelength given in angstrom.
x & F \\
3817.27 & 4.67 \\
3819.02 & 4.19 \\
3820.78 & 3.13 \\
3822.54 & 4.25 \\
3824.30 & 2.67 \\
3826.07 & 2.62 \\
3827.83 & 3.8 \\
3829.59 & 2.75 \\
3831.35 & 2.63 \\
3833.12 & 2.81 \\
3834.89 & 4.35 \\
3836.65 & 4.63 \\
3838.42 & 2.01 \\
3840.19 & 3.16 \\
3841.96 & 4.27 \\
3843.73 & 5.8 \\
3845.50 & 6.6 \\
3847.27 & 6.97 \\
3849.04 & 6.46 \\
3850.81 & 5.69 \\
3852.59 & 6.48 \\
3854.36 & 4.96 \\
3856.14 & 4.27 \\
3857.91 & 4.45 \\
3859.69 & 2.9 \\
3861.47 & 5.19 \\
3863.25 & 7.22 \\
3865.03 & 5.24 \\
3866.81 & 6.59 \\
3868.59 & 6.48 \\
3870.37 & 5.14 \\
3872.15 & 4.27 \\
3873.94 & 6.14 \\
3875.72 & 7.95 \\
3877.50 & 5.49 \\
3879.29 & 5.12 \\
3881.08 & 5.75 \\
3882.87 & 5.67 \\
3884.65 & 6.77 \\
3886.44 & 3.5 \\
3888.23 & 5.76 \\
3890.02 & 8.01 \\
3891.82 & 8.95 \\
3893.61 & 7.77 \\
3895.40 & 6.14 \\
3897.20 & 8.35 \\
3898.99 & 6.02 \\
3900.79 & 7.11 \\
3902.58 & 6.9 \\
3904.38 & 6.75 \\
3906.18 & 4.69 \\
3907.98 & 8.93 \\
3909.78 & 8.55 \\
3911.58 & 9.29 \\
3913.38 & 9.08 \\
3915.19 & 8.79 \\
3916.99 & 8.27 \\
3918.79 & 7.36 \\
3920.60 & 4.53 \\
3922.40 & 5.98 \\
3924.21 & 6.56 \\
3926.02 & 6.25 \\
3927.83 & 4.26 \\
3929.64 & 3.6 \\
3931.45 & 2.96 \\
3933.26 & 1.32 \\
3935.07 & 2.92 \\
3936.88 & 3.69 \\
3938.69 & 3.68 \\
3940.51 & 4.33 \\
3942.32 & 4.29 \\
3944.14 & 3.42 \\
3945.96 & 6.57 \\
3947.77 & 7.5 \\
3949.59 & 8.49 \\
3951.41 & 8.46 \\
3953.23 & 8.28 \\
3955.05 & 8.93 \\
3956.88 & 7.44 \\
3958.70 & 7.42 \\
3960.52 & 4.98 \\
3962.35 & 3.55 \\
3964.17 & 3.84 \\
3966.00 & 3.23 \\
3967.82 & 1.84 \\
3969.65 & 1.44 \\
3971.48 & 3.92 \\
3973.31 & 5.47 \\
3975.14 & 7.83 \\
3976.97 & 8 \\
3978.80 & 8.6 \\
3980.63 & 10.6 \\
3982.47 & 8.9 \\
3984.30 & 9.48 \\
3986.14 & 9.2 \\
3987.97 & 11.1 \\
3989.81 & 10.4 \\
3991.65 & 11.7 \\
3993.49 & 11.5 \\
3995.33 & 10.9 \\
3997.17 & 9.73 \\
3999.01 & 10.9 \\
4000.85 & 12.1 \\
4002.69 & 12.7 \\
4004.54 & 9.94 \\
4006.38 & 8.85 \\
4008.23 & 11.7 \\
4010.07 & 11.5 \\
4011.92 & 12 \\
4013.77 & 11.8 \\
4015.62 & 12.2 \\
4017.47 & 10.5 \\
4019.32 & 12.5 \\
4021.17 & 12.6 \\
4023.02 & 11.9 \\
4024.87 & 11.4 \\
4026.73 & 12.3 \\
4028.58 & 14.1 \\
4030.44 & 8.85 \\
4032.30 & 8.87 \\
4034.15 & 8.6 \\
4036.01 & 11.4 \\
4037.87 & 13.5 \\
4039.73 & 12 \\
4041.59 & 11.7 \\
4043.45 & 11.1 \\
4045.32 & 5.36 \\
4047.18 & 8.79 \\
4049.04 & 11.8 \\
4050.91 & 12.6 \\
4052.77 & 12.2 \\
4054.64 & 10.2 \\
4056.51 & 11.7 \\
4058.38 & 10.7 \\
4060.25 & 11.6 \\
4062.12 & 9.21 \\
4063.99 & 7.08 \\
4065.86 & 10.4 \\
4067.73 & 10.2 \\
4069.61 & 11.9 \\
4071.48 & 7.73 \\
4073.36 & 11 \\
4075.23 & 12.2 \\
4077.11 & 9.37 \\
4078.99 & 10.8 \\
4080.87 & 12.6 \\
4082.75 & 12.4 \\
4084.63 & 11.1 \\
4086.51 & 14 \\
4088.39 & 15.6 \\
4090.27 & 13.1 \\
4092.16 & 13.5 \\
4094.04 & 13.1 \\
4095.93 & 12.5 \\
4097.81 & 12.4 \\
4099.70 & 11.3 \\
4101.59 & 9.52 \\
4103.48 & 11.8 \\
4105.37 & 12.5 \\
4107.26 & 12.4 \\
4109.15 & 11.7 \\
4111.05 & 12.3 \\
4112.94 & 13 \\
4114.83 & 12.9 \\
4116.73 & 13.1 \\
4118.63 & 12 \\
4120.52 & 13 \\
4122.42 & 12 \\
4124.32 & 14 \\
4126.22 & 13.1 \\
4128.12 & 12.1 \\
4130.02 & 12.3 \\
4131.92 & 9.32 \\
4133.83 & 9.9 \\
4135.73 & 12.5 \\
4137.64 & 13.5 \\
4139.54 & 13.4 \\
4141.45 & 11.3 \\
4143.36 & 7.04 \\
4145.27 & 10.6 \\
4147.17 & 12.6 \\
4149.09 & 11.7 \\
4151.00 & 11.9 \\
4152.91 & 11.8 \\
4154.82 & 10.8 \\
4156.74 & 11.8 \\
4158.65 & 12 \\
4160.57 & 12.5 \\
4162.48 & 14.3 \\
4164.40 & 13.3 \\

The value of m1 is 2.06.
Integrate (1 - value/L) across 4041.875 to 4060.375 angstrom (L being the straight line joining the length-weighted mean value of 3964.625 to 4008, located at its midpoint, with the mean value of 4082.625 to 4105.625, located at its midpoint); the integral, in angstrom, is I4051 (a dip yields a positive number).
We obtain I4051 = 0.6 angstrom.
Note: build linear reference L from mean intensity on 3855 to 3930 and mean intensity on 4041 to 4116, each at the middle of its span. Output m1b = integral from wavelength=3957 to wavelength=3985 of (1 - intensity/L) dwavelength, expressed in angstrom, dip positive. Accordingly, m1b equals 8.5 angstrom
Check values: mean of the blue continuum 6.35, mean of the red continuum 11.4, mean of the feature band 5.96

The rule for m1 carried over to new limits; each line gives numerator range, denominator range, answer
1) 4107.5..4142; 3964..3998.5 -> 1.67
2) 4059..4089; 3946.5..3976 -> 2.02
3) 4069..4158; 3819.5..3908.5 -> 2.51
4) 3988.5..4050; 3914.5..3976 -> 2.16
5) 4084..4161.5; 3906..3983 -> 2.21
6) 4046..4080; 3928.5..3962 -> 2.05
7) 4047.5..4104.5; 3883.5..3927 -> 1.76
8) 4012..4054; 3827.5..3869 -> 2.55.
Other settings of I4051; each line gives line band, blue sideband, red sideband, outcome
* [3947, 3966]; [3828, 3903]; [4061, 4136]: 2.92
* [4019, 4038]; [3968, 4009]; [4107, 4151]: -2.61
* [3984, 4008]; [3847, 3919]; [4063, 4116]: -3.50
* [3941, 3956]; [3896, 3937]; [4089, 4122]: 0.78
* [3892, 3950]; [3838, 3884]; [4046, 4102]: 7.52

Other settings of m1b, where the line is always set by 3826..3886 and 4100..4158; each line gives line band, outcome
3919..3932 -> 3.3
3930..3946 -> 8.1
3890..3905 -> -3.1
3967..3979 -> 4.3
